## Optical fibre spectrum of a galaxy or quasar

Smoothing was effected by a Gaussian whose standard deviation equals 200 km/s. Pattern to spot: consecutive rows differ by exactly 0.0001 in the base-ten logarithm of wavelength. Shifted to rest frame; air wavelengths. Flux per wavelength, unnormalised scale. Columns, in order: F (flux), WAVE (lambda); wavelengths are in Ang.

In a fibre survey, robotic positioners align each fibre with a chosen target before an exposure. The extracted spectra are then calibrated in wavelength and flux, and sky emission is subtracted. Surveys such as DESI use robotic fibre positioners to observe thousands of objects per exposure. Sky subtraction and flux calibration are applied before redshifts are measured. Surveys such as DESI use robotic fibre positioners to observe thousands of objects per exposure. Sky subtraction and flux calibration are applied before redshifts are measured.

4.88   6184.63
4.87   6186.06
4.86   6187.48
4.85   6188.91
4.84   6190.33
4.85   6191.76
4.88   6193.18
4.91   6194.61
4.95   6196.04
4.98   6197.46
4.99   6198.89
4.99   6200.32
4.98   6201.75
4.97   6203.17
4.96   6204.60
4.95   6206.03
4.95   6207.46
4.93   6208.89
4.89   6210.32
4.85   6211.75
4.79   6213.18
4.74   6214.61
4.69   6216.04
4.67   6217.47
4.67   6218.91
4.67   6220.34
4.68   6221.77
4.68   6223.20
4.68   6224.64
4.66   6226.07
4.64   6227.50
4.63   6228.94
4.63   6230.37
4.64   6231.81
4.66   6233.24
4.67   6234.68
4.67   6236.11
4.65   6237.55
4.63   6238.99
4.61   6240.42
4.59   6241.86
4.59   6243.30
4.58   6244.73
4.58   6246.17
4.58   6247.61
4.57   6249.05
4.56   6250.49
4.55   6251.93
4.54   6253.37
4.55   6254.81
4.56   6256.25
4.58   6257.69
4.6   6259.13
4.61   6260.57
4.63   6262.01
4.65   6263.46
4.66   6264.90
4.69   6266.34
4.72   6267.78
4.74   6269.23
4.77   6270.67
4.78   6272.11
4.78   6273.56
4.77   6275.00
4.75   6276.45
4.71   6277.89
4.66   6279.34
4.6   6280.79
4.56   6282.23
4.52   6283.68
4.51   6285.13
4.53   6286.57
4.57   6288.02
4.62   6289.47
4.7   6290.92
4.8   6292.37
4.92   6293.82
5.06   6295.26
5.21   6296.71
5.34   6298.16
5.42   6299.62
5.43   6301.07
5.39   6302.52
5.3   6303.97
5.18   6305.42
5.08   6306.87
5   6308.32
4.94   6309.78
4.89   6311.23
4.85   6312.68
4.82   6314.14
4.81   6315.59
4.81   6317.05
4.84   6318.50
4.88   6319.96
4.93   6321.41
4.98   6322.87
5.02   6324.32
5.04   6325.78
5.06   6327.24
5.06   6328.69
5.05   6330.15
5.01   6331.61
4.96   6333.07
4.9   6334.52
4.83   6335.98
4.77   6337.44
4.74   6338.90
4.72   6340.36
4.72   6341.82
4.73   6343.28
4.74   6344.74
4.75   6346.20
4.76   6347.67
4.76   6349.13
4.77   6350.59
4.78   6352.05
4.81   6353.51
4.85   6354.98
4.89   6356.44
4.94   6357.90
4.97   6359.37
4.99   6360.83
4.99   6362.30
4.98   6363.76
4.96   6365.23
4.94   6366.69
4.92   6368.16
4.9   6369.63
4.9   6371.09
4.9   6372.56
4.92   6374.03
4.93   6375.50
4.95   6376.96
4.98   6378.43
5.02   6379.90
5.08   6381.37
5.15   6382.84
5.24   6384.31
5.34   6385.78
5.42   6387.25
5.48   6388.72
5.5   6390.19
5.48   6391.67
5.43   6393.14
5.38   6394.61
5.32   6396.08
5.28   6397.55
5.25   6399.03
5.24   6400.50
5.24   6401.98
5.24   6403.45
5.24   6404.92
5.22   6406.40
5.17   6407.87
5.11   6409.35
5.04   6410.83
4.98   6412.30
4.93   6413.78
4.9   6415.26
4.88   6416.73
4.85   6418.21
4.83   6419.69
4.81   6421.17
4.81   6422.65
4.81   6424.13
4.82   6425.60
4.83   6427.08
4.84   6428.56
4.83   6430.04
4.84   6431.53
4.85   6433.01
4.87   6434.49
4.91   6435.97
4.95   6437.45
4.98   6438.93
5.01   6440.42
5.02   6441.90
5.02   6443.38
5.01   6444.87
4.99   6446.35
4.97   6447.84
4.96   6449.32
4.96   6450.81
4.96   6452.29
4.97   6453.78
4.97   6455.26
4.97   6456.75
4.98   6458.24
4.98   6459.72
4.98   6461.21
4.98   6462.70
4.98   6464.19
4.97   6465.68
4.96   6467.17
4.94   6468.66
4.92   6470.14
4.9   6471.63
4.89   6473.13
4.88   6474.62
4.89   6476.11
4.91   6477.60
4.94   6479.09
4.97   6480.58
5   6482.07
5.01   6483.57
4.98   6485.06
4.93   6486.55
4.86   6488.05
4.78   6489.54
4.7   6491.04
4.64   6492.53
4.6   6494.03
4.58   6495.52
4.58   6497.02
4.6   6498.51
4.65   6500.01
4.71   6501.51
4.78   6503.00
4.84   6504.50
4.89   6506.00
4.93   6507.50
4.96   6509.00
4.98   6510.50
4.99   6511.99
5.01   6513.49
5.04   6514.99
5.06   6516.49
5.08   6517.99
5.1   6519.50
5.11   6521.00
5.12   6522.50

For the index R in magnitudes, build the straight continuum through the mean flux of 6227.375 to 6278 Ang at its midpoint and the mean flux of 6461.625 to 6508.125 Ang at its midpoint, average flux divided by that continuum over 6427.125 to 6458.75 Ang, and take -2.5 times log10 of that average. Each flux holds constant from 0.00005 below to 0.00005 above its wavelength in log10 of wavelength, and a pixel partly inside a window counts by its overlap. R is -0.03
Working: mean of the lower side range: 4.64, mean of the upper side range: 4.84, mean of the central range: 4.94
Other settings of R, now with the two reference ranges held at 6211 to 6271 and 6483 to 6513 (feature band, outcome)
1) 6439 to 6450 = -0.050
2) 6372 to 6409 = -0.105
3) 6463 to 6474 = -0.034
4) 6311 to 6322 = -0.037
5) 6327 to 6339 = -0.054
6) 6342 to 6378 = -0.036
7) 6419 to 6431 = -0.015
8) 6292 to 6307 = -0.116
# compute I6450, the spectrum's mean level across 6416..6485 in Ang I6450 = 4.93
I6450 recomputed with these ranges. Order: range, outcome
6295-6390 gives 4.98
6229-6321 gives 4.76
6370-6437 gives 5.07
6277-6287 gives 4.59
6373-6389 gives 5.12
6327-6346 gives 4.86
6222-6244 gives 4.64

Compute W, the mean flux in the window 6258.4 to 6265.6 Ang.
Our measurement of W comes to 4.63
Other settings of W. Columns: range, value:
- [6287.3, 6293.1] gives 4.67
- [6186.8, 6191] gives 4.85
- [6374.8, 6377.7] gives 4.95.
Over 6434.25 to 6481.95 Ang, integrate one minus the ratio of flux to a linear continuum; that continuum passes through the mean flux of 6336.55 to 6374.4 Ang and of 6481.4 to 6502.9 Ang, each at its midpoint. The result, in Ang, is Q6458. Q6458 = -1.8 Ang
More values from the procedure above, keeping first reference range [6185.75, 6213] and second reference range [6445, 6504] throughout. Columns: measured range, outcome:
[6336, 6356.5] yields 0.5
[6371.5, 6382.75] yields -0.2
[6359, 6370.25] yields -0.1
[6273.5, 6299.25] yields 0.7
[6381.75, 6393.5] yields -1.1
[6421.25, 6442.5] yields 0.0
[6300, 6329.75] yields -0.7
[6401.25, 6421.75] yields -0.6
